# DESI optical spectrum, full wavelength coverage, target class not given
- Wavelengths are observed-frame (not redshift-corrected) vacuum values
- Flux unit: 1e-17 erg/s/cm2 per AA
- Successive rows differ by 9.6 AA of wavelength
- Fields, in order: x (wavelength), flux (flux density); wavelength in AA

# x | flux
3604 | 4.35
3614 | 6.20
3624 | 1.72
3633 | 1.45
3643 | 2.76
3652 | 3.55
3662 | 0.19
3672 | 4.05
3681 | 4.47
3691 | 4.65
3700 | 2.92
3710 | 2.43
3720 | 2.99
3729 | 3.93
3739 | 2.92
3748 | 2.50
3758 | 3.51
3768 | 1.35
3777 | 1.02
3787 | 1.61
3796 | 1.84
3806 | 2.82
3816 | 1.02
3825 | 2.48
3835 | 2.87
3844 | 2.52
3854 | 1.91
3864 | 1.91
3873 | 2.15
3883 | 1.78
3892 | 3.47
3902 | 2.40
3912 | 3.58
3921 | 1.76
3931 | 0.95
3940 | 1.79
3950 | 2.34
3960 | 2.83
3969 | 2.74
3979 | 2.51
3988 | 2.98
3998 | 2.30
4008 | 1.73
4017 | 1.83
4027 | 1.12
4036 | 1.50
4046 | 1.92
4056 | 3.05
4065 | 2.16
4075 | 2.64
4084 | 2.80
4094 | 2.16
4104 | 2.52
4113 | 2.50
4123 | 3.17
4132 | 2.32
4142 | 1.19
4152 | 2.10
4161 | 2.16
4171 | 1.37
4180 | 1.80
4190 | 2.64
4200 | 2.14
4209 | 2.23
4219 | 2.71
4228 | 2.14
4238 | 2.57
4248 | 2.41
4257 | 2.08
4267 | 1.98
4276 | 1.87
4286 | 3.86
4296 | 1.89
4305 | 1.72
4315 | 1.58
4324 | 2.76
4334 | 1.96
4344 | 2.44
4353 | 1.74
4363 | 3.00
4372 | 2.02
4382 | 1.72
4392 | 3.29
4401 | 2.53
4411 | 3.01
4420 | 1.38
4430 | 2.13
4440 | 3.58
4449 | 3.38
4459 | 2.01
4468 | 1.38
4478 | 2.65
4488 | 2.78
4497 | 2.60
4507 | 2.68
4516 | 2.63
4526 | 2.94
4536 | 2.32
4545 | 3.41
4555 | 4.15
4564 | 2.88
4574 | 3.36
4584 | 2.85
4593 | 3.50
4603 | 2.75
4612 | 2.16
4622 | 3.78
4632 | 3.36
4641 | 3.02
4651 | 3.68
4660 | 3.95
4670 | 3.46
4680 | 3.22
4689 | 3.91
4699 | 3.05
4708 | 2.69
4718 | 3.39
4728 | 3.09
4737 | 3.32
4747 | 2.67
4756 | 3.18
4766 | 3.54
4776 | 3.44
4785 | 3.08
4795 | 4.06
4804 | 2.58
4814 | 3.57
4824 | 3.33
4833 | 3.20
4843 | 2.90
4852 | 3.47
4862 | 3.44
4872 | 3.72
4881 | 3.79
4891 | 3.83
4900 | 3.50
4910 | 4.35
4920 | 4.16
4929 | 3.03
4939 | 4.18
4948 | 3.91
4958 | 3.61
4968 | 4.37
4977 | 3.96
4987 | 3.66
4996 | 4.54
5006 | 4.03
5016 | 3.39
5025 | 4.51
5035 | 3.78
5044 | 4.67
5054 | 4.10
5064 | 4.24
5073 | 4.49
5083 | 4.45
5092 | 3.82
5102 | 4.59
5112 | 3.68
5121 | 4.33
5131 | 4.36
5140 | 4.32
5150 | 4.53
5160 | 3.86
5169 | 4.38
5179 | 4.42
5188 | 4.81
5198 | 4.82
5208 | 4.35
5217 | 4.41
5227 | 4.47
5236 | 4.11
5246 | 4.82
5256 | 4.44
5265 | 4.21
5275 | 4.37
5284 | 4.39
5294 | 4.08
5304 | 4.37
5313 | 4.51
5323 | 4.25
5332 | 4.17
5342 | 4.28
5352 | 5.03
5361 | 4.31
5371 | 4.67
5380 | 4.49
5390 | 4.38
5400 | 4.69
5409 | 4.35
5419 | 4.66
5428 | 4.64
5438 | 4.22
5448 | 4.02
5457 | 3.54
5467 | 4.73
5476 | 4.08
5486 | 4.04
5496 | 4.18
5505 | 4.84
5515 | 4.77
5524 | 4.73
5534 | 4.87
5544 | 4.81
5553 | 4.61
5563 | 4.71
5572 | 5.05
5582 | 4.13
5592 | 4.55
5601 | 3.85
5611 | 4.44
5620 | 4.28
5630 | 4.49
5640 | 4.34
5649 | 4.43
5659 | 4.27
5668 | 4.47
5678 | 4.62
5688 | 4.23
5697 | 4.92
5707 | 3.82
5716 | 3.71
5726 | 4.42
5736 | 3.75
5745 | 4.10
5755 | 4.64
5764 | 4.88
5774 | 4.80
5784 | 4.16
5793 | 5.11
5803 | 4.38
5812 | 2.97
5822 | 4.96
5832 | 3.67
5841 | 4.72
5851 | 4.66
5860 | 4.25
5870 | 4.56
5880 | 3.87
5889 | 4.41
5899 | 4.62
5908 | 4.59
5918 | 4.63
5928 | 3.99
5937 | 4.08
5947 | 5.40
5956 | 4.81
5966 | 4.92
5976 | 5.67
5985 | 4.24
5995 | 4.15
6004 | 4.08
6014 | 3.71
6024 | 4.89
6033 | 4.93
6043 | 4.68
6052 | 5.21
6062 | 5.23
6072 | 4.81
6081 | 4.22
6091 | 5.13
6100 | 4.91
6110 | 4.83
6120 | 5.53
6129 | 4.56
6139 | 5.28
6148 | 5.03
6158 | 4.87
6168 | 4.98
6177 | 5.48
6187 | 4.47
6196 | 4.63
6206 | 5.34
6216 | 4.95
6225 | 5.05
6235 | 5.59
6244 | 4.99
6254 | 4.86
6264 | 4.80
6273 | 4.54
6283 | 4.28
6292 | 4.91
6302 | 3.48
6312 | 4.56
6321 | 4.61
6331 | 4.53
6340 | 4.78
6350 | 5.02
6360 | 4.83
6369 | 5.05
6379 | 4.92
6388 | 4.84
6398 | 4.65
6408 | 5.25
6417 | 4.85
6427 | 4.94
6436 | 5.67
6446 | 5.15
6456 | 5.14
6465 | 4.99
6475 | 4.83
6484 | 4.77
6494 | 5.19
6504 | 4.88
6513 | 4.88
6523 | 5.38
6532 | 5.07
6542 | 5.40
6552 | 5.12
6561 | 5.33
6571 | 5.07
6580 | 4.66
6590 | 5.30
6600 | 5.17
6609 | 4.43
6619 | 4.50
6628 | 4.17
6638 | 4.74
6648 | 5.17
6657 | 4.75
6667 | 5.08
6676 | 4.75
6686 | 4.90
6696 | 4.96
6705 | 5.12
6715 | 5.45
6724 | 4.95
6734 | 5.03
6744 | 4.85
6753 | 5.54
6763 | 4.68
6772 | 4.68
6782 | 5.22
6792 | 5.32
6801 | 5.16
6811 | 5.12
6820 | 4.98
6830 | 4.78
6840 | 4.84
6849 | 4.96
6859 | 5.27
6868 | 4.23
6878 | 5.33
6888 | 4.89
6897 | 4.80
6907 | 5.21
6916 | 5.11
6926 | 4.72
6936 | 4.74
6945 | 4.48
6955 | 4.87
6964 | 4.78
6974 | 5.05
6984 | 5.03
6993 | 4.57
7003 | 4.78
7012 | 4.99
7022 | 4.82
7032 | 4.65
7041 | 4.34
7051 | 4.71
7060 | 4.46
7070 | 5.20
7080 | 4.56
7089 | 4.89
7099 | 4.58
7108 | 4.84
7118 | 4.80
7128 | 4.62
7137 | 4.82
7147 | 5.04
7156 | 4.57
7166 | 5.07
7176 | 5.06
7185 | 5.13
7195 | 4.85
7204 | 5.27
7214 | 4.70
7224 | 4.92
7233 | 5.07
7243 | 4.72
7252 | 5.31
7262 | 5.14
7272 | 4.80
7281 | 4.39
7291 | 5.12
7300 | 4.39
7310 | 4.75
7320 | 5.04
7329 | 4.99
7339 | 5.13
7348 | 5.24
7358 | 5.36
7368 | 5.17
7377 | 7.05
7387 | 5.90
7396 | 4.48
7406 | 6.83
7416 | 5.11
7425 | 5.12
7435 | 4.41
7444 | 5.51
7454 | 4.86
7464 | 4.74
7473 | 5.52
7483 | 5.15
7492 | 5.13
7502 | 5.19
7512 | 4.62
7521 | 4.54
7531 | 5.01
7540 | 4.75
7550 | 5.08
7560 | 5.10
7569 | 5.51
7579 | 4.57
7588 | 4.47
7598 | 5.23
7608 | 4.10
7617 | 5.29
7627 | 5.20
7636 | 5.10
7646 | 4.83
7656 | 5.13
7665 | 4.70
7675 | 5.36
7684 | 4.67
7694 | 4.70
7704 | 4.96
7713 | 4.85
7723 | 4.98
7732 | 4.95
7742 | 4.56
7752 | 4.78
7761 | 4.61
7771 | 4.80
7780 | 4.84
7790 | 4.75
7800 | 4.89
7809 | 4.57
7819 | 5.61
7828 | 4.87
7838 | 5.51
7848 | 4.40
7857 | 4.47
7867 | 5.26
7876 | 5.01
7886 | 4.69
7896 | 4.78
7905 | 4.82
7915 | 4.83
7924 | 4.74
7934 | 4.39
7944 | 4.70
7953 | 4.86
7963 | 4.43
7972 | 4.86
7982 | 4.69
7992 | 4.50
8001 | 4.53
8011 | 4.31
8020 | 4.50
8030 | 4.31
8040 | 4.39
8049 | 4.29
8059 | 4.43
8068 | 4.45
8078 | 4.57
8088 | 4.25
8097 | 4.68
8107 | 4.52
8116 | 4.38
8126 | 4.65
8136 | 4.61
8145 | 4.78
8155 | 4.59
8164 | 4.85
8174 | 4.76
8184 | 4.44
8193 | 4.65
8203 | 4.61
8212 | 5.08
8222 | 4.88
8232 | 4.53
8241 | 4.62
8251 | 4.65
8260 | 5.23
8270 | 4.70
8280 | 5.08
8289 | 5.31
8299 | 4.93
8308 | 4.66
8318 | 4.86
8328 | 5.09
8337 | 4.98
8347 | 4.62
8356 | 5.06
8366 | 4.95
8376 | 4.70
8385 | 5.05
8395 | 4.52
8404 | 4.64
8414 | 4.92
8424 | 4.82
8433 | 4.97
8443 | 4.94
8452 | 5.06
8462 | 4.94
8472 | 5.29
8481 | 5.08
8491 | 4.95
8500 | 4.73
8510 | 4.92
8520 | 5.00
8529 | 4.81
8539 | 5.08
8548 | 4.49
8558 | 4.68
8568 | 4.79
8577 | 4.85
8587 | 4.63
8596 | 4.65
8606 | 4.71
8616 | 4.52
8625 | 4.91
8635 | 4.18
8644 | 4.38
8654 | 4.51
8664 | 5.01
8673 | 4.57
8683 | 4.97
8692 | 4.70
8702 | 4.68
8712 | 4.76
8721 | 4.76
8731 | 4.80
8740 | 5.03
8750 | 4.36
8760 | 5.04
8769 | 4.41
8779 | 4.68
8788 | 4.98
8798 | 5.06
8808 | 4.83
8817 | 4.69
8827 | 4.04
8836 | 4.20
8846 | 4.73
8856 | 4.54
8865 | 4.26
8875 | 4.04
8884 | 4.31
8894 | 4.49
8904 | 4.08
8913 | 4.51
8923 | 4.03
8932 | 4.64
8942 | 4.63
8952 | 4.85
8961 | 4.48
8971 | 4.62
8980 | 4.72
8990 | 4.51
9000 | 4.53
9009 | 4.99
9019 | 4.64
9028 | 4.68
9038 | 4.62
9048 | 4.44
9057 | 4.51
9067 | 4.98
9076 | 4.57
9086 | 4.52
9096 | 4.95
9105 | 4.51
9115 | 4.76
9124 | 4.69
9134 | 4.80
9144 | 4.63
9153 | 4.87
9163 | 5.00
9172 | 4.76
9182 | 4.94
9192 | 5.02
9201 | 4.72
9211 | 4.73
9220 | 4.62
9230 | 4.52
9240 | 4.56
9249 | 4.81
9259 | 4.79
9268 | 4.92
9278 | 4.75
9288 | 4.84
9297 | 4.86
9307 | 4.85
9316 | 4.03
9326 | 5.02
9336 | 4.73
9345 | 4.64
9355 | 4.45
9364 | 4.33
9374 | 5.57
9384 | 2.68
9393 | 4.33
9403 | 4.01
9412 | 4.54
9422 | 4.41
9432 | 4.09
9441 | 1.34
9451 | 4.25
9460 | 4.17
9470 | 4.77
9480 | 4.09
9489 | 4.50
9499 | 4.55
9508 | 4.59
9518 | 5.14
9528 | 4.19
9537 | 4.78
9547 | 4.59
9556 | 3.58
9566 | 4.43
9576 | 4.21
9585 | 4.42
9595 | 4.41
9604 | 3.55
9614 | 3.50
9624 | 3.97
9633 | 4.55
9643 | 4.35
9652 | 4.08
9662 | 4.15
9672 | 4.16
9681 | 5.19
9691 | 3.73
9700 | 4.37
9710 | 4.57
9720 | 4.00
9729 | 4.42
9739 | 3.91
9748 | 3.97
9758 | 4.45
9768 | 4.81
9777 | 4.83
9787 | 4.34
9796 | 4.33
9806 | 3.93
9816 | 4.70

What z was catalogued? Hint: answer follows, 0.124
